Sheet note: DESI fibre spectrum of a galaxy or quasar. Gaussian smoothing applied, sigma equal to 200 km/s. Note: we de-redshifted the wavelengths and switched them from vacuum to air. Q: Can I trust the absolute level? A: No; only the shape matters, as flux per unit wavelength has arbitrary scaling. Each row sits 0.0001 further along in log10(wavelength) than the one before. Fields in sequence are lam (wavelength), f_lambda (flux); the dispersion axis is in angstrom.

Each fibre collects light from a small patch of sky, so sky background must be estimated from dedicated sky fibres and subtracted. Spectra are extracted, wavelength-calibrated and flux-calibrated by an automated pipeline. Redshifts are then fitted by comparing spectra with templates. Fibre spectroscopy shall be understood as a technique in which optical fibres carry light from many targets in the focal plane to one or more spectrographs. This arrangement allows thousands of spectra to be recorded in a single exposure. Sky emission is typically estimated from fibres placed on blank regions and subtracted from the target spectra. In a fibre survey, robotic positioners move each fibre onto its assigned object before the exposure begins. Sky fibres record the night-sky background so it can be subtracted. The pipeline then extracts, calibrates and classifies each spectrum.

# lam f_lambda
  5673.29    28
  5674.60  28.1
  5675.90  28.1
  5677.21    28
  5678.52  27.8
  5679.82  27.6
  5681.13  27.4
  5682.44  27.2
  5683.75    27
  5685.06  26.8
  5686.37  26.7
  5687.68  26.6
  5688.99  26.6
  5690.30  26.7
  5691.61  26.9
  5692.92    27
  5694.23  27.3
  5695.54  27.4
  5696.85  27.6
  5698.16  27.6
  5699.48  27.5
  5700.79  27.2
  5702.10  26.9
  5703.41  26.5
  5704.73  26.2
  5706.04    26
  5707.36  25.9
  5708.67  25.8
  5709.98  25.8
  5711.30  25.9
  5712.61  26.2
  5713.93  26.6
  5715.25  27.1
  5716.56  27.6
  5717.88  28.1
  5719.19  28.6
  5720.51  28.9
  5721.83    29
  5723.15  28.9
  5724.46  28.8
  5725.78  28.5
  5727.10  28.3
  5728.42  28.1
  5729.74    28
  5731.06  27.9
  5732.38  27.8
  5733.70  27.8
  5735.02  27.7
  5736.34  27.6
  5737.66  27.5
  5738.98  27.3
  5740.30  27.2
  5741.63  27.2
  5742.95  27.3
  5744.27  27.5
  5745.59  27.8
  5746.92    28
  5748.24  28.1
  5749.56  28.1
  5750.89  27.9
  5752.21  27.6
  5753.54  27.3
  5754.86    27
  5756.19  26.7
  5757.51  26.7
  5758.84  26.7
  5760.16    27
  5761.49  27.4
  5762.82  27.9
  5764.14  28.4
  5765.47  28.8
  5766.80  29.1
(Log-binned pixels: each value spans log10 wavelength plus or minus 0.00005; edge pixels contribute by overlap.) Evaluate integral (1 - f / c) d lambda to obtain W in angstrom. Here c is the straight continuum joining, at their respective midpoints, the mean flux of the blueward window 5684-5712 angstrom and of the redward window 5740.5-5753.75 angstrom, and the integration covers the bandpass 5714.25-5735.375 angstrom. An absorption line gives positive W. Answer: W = -0.73 angstrom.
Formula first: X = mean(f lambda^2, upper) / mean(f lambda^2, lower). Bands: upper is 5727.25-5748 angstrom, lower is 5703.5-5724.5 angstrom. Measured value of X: 1.03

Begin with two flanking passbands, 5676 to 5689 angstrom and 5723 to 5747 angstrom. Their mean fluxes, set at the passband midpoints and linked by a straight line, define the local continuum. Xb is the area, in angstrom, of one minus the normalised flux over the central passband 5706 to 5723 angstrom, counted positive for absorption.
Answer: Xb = 0.3 angstrom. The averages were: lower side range 27.2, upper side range 27.8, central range 27.1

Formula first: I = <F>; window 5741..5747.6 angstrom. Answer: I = 27.6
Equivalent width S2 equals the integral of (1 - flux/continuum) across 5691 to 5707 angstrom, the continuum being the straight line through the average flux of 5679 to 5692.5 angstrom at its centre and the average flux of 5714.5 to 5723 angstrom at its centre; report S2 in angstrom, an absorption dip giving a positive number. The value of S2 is 0.3 angstrom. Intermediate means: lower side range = 27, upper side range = 28.2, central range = 27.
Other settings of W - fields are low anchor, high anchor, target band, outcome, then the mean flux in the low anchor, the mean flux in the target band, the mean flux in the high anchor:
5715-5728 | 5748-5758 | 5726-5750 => 0.1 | 28.4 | 27.7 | 27.4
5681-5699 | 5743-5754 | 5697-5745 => 0.0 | 27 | 27.4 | 27.8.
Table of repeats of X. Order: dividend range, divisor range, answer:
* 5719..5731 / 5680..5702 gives 1.07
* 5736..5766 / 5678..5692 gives 1.04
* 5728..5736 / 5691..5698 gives 1.03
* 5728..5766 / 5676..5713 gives 1.05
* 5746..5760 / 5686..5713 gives 1.05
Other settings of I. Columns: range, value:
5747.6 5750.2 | 28.1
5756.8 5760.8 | 26.8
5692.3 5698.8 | 27.4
